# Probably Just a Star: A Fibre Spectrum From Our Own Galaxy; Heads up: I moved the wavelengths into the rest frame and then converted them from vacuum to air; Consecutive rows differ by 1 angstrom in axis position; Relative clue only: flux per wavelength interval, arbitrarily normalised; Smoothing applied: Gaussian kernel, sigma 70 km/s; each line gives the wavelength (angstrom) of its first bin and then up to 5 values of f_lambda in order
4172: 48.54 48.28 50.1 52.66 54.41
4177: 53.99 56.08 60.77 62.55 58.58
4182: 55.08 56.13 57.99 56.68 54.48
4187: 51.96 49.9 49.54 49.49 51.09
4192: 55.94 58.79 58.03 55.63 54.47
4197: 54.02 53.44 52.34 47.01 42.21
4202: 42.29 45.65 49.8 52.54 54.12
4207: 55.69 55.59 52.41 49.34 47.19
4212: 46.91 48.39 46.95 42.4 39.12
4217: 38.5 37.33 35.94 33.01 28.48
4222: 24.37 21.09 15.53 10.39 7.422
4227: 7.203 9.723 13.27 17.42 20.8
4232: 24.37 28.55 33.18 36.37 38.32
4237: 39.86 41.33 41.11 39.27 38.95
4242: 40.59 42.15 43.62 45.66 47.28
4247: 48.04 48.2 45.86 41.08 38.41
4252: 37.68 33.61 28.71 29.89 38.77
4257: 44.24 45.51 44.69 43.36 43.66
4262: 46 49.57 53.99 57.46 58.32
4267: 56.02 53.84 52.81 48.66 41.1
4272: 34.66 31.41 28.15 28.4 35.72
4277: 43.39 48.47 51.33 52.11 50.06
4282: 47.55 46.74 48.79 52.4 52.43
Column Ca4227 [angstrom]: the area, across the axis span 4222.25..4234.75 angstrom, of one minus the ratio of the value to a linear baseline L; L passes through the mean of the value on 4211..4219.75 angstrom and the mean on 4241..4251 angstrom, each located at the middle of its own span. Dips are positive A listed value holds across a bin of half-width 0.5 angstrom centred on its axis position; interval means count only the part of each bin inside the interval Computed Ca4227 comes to 7.3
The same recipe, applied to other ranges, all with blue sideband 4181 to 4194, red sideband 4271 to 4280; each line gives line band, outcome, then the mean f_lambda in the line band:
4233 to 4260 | 2.1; 40.3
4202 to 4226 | 4.9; 39.8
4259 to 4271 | -3.0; 50.5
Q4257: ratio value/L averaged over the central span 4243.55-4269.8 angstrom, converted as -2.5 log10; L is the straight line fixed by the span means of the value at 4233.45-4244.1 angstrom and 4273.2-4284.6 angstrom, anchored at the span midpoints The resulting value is -0.10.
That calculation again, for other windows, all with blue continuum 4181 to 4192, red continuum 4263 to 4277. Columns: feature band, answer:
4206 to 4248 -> 0.36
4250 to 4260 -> 0.20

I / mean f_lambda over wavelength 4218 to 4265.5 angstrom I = 35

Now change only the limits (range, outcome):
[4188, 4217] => 50.2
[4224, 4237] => 21.1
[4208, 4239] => 31.7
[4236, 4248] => 42.6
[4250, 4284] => 43.8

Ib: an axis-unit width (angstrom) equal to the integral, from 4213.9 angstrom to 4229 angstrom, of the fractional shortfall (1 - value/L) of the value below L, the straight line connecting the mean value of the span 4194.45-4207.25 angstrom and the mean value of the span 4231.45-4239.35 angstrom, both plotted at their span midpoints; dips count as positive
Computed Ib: 6.0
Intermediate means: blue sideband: 50.6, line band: 25.5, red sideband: 35.2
